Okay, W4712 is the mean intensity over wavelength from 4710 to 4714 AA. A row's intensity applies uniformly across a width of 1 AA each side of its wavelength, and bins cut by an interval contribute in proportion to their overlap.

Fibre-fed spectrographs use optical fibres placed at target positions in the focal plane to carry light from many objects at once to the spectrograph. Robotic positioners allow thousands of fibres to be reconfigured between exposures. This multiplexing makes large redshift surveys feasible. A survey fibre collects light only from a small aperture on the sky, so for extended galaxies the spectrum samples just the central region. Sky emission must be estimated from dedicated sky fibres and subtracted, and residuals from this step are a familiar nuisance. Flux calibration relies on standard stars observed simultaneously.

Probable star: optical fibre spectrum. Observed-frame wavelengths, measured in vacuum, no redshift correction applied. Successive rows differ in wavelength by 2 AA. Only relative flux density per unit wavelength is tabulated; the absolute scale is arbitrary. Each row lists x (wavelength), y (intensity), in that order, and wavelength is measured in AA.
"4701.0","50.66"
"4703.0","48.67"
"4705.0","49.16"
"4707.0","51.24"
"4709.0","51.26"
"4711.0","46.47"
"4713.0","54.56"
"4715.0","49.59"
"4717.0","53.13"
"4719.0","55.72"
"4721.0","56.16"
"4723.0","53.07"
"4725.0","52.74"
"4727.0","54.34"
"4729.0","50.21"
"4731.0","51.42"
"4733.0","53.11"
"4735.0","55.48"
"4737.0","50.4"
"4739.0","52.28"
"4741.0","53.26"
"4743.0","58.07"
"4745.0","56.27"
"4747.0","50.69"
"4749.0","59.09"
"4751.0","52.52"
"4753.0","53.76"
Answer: 50.5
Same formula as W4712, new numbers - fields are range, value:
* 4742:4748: 55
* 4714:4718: 51.4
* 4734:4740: 52.7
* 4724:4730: 52.4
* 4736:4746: 54.1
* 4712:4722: 53.8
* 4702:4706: 48.9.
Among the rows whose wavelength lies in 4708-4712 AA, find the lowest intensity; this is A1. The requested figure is 46.47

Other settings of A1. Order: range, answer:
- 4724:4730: 50.21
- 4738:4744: 52.28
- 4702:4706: 48.67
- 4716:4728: 52.74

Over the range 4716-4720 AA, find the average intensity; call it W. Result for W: 54.4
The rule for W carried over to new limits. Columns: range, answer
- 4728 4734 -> 51.6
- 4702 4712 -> 49.4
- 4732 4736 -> 54.3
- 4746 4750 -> 54.9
